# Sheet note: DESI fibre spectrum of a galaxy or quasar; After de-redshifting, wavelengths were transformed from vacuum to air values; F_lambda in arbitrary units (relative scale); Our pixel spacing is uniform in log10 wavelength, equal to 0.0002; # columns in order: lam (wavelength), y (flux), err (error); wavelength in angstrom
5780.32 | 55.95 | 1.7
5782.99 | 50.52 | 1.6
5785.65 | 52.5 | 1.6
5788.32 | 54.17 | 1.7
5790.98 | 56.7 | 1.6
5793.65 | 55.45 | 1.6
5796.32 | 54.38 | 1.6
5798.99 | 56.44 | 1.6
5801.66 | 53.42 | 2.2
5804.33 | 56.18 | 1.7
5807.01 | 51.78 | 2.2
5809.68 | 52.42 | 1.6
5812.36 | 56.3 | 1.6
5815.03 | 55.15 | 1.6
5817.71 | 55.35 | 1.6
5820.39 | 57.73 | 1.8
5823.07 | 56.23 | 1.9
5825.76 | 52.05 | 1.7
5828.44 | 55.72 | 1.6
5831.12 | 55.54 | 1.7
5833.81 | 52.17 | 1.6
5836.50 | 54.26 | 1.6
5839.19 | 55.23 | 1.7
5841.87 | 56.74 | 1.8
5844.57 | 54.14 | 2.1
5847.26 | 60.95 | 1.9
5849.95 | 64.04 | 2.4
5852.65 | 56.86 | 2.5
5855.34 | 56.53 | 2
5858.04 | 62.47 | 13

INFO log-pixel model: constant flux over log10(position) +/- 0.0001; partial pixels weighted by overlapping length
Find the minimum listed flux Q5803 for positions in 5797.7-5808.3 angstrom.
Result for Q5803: 51.78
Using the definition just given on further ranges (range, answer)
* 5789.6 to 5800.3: 54.38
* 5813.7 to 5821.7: 55.15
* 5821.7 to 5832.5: 52.05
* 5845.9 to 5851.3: 60.95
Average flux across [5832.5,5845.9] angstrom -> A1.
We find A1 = 54.5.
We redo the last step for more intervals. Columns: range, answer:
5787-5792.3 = 55.5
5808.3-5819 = 54.8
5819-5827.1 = 55.3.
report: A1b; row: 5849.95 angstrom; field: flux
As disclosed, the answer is 64.04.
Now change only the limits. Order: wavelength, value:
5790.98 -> 56.7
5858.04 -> 62.47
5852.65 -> 56.86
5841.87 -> 56.74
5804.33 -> 56.18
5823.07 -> 56.23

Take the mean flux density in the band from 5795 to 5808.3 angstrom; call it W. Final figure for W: 54.4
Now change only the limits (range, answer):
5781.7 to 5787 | 51.5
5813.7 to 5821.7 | 56.1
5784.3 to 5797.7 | 54.6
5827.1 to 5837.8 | 54.4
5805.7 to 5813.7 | 53.6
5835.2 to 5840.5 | 54.7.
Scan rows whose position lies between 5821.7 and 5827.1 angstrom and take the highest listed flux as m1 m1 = 56.23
